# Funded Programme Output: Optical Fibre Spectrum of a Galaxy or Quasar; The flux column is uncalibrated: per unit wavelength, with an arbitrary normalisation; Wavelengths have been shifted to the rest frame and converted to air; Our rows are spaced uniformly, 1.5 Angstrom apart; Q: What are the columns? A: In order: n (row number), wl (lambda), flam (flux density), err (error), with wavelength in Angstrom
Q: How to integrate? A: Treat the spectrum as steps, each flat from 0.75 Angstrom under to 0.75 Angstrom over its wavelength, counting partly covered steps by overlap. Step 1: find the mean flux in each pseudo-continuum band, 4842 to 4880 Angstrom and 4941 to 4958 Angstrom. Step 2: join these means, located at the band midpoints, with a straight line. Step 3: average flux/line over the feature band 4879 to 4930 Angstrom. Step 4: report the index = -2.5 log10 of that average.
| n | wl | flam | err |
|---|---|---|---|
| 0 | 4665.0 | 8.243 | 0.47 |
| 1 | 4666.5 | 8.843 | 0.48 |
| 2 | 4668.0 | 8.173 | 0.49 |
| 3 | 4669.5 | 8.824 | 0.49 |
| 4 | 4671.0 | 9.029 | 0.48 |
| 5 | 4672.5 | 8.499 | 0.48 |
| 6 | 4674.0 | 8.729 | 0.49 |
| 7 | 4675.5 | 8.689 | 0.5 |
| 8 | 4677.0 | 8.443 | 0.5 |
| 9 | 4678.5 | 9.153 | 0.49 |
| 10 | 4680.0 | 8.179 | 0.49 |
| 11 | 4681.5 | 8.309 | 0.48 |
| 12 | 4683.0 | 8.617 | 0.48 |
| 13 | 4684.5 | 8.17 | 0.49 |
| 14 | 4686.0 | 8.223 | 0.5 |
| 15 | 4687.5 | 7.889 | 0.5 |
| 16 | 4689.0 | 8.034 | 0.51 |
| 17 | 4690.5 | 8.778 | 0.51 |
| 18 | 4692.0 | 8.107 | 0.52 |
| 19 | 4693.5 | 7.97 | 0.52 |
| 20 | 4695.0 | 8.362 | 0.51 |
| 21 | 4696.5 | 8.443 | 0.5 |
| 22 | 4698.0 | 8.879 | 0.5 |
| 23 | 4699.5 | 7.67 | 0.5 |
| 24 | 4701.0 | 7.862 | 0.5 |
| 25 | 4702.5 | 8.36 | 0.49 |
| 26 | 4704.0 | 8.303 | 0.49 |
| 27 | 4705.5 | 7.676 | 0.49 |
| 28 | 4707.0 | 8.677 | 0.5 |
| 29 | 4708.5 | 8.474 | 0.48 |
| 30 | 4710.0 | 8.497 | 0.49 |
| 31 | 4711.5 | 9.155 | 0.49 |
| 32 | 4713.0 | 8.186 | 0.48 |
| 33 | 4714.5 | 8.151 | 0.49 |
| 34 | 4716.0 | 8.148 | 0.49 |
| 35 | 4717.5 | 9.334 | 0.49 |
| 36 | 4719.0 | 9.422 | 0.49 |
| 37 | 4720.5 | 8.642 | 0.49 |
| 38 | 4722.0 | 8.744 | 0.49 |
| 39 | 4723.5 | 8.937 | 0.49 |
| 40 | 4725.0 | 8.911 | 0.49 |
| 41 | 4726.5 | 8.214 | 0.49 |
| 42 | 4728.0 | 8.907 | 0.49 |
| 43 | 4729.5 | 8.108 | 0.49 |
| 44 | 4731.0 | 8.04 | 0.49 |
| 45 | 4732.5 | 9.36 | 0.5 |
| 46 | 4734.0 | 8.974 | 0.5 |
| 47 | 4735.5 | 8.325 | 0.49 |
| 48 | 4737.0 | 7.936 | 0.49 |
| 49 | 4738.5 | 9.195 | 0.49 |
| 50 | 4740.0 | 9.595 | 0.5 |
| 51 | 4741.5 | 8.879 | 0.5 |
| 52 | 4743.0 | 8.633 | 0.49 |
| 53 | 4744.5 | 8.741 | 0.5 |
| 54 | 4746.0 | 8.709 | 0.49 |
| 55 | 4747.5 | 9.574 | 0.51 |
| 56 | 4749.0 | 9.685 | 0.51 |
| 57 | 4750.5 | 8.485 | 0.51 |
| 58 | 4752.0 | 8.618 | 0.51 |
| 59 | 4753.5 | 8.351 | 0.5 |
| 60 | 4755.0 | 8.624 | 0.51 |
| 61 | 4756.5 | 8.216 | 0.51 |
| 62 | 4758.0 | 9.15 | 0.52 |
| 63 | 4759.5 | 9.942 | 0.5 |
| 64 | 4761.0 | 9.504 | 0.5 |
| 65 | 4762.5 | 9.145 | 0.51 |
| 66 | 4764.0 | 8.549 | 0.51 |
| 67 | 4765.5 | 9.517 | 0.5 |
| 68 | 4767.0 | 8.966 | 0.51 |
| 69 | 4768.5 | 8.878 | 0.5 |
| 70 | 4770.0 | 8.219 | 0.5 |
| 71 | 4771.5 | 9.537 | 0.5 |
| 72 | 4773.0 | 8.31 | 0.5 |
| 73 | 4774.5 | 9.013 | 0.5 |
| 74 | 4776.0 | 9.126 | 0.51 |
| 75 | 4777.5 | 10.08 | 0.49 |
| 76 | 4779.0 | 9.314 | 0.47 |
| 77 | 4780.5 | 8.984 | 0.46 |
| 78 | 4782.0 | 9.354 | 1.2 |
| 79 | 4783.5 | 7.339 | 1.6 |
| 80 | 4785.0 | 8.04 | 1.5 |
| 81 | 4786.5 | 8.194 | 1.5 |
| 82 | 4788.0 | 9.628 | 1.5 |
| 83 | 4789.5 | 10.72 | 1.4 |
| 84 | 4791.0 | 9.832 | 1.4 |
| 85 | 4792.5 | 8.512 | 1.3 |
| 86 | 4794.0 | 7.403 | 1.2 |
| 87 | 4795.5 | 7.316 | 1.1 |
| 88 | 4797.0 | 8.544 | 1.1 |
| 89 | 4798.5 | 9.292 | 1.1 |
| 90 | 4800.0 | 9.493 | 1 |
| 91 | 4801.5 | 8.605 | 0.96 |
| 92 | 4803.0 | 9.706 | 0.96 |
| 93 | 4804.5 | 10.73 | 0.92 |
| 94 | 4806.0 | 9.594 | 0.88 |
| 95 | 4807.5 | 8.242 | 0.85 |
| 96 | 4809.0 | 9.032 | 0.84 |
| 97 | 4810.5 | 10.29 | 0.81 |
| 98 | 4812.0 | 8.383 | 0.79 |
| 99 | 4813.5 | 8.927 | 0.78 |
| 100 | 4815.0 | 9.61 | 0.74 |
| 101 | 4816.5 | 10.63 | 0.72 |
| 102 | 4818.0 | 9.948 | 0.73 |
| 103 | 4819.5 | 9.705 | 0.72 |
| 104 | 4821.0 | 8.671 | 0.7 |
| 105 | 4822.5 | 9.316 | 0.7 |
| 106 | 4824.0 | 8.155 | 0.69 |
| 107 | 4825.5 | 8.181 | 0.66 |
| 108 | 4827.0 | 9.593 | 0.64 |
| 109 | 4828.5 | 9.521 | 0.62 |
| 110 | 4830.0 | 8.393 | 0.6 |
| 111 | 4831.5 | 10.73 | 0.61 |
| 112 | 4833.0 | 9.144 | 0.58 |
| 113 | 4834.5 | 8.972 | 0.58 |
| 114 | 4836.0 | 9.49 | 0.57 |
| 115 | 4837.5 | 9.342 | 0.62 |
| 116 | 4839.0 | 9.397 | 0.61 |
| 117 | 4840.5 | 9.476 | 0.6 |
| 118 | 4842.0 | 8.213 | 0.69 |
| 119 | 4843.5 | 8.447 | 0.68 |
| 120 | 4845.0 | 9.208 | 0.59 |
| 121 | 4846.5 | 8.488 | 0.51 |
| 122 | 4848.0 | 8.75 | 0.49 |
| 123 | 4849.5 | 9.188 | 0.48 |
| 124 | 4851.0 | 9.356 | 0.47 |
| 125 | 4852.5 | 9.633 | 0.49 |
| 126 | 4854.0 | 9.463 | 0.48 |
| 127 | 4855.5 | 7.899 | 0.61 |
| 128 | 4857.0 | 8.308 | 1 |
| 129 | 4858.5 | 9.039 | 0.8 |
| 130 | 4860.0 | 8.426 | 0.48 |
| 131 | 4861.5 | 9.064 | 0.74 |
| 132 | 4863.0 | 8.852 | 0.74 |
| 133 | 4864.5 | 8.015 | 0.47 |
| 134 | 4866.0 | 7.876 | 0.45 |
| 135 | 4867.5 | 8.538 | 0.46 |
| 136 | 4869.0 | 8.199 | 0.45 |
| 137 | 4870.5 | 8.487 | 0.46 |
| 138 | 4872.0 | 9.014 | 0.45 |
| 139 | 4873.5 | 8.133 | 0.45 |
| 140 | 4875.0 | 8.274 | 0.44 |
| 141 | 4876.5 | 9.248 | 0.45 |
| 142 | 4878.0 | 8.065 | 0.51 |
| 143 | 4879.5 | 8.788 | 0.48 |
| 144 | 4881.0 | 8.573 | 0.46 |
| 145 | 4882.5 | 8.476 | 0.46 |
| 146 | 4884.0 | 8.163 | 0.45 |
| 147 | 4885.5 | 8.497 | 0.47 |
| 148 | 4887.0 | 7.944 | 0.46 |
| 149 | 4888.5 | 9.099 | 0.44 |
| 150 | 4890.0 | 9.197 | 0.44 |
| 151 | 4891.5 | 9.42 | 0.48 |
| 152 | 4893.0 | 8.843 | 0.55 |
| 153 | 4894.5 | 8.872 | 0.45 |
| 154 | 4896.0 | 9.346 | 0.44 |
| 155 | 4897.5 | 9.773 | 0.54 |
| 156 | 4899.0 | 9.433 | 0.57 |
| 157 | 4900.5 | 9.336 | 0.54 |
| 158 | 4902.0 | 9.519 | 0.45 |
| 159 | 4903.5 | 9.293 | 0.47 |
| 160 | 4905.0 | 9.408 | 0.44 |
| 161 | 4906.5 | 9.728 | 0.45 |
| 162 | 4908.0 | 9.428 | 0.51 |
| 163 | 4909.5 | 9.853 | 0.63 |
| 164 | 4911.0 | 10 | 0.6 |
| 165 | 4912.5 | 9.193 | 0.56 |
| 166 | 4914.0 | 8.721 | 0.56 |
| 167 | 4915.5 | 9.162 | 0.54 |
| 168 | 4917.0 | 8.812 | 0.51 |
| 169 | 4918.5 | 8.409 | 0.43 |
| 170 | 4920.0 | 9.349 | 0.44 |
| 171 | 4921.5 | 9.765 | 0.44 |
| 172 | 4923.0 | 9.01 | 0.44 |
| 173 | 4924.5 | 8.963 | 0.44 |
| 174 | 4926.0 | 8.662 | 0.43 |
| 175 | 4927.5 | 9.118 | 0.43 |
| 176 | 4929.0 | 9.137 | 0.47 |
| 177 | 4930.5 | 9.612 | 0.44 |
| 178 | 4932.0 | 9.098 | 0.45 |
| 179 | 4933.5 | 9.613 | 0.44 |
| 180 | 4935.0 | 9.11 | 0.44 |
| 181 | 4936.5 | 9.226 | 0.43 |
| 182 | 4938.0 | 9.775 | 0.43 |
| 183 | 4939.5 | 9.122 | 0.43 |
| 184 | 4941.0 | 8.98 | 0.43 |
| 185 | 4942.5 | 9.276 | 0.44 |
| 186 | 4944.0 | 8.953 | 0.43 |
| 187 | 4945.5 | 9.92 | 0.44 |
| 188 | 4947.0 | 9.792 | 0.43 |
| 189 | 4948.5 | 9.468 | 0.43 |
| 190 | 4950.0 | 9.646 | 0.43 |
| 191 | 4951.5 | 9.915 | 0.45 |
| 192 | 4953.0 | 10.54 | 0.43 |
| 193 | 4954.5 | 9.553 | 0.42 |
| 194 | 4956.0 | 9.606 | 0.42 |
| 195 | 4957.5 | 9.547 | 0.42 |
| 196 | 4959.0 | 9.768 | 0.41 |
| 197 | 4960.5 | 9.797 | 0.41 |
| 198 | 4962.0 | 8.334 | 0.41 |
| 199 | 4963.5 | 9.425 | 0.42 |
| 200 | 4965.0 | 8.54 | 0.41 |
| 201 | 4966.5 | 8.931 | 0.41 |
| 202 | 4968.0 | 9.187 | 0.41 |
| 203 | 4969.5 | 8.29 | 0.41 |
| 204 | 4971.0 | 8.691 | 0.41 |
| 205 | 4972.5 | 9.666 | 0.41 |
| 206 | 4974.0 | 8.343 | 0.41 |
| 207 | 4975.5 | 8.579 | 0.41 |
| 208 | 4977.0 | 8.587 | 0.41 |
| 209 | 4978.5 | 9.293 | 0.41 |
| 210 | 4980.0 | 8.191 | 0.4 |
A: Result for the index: 0.00 mag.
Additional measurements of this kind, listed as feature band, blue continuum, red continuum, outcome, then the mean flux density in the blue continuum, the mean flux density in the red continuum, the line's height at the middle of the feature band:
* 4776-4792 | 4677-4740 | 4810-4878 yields -0.05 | 8.48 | 8.96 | 8.75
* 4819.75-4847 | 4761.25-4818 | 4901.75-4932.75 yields 0.01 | 9.07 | 9.25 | 9.13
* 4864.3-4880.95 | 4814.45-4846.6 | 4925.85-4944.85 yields 0.10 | 9.22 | 9.23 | 9.22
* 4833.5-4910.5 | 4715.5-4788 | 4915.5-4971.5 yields 0.03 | 8.85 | 9.27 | 9.11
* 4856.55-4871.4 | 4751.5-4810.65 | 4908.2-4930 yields 0.07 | 8.99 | 9.17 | 9.09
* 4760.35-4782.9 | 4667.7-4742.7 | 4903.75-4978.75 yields -0.04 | 8.53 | 9.26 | 8.73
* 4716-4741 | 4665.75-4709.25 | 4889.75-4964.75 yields -0.03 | 8.39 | 9.35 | 8.56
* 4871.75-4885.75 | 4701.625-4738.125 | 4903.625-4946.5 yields 0.07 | 8.57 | 9.27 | 9.11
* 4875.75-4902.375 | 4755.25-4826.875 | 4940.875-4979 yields 0.03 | 9.06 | 9.26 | 9.18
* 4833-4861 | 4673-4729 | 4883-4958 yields 0.01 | 8.46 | 9.28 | 9.01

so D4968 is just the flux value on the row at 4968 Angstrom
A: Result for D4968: 9.187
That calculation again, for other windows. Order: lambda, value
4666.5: 8.843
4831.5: 10.73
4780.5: 8.984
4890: 9.197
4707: 8.677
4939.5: 9.122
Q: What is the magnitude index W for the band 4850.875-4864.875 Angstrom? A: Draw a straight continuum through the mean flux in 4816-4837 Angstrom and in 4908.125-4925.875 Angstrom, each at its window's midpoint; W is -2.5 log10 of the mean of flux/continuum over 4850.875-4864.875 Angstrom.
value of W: 0.056 mag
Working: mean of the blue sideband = 9.3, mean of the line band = 8.8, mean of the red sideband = 9.19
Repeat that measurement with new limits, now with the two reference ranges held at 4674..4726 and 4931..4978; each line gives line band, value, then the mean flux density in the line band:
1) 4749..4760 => -0.022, 8.81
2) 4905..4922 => -0.020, 9.31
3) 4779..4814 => -0.025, 8.97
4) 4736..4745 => -0.029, 8.82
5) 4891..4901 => -0.024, 9.28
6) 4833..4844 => -0.021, 9.07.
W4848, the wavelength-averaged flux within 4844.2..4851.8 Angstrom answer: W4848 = 9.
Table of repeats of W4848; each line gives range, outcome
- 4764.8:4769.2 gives 9.12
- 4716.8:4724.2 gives 9.01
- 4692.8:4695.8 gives 8.17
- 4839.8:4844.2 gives 8.71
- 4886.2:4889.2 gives 8.51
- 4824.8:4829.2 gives 9.1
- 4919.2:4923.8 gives 9.36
